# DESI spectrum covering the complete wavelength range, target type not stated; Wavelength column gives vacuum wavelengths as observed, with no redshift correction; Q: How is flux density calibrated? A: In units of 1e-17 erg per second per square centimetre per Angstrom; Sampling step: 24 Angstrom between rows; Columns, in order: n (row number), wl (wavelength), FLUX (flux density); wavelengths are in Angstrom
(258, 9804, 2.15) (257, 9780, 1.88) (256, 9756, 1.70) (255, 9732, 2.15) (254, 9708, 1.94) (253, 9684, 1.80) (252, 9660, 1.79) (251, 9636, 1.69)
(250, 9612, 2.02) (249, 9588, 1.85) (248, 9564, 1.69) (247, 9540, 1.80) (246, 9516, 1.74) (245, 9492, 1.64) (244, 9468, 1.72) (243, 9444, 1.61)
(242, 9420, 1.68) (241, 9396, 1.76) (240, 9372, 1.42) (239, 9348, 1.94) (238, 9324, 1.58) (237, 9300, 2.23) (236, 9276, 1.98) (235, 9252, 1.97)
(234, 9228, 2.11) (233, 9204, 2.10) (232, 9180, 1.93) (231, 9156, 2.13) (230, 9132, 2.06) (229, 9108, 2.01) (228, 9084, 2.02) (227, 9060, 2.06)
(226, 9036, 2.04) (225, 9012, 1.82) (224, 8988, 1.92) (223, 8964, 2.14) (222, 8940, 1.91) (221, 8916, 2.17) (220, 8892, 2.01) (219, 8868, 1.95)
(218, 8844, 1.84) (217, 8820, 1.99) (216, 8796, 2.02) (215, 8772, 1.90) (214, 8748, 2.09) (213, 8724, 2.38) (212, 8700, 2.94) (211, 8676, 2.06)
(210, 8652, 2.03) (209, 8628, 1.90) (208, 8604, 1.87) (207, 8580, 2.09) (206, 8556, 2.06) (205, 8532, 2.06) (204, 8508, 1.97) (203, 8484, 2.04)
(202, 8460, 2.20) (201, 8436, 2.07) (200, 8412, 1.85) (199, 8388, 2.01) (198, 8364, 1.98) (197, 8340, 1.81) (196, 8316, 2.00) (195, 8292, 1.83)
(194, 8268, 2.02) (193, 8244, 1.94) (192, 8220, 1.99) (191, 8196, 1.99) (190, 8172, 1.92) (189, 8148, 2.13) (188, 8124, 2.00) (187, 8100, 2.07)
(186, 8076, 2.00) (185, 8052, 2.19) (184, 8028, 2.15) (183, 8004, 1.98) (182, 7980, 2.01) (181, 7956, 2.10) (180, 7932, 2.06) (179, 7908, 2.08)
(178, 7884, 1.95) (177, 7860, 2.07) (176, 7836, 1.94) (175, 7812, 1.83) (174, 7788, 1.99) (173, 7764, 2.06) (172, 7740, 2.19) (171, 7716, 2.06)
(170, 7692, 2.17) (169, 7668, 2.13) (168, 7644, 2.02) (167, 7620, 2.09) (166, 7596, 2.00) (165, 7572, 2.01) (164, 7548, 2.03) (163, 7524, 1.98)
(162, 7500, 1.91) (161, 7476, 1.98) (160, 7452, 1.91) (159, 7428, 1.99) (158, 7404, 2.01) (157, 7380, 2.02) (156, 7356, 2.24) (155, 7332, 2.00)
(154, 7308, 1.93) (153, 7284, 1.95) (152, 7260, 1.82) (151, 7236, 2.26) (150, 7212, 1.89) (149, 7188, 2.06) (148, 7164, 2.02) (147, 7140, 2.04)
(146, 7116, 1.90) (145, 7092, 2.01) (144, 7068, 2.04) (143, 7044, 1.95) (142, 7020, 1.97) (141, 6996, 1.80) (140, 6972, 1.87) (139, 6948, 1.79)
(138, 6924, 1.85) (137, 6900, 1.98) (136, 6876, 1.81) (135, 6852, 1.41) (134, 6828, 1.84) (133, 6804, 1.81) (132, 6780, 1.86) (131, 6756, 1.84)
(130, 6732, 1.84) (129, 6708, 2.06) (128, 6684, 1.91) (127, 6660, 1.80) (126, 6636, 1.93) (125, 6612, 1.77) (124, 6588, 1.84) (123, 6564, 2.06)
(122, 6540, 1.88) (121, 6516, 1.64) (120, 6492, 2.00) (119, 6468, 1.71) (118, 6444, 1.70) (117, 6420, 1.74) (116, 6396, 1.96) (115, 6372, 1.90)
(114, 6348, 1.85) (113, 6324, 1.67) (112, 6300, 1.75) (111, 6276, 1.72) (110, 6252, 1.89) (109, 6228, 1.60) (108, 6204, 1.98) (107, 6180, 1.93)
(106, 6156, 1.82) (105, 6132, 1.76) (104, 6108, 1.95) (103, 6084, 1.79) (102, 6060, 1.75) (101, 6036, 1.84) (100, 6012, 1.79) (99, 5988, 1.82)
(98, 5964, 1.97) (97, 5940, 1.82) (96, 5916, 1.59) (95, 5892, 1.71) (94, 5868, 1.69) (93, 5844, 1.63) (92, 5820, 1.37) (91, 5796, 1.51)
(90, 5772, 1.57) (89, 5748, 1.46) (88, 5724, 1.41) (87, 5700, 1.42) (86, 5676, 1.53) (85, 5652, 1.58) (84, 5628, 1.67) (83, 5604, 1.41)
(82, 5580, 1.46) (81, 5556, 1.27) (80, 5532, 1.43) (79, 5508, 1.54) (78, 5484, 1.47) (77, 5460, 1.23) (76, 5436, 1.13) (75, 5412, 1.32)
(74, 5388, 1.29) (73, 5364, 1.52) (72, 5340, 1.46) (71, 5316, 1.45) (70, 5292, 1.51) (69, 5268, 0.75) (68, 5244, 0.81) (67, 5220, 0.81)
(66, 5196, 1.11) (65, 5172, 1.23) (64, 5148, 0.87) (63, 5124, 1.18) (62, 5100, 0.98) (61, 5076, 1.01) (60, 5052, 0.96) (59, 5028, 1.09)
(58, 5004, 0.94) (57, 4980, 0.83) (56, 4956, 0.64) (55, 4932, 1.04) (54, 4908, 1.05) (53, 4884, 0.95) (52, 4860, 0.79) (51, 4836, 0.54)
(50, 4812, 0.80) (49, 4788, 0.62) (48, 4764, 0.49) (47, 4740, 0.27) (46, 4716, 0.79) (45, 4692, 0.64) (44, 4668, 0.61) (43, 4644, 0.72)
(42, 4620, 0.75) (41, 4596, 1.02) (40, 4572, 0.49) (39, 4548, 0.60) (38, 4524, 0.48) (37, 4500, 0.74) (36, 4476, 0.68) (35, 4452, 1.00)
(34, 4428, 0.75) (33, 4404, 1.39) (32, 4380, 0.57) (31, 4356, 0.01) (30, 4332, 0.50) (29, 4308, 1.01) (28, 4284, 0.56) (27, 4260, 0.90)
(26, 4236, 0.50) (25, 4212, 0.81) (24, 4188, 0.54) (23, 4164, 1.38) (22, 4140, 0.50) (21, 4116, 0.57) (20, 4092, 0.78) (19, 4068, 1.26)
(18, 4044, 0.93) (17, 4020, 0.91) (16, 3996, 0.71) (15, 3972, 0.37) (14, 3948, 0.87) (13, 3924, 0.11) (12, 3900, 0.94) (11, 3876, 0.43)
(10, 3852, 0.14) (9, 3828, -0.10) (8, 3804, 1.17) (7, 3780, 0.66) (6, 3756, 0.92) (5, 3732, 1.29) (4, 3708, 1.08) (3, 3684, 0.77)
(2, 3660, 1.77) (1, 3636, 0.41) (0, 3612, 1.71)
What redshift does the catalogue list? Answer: 0.325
